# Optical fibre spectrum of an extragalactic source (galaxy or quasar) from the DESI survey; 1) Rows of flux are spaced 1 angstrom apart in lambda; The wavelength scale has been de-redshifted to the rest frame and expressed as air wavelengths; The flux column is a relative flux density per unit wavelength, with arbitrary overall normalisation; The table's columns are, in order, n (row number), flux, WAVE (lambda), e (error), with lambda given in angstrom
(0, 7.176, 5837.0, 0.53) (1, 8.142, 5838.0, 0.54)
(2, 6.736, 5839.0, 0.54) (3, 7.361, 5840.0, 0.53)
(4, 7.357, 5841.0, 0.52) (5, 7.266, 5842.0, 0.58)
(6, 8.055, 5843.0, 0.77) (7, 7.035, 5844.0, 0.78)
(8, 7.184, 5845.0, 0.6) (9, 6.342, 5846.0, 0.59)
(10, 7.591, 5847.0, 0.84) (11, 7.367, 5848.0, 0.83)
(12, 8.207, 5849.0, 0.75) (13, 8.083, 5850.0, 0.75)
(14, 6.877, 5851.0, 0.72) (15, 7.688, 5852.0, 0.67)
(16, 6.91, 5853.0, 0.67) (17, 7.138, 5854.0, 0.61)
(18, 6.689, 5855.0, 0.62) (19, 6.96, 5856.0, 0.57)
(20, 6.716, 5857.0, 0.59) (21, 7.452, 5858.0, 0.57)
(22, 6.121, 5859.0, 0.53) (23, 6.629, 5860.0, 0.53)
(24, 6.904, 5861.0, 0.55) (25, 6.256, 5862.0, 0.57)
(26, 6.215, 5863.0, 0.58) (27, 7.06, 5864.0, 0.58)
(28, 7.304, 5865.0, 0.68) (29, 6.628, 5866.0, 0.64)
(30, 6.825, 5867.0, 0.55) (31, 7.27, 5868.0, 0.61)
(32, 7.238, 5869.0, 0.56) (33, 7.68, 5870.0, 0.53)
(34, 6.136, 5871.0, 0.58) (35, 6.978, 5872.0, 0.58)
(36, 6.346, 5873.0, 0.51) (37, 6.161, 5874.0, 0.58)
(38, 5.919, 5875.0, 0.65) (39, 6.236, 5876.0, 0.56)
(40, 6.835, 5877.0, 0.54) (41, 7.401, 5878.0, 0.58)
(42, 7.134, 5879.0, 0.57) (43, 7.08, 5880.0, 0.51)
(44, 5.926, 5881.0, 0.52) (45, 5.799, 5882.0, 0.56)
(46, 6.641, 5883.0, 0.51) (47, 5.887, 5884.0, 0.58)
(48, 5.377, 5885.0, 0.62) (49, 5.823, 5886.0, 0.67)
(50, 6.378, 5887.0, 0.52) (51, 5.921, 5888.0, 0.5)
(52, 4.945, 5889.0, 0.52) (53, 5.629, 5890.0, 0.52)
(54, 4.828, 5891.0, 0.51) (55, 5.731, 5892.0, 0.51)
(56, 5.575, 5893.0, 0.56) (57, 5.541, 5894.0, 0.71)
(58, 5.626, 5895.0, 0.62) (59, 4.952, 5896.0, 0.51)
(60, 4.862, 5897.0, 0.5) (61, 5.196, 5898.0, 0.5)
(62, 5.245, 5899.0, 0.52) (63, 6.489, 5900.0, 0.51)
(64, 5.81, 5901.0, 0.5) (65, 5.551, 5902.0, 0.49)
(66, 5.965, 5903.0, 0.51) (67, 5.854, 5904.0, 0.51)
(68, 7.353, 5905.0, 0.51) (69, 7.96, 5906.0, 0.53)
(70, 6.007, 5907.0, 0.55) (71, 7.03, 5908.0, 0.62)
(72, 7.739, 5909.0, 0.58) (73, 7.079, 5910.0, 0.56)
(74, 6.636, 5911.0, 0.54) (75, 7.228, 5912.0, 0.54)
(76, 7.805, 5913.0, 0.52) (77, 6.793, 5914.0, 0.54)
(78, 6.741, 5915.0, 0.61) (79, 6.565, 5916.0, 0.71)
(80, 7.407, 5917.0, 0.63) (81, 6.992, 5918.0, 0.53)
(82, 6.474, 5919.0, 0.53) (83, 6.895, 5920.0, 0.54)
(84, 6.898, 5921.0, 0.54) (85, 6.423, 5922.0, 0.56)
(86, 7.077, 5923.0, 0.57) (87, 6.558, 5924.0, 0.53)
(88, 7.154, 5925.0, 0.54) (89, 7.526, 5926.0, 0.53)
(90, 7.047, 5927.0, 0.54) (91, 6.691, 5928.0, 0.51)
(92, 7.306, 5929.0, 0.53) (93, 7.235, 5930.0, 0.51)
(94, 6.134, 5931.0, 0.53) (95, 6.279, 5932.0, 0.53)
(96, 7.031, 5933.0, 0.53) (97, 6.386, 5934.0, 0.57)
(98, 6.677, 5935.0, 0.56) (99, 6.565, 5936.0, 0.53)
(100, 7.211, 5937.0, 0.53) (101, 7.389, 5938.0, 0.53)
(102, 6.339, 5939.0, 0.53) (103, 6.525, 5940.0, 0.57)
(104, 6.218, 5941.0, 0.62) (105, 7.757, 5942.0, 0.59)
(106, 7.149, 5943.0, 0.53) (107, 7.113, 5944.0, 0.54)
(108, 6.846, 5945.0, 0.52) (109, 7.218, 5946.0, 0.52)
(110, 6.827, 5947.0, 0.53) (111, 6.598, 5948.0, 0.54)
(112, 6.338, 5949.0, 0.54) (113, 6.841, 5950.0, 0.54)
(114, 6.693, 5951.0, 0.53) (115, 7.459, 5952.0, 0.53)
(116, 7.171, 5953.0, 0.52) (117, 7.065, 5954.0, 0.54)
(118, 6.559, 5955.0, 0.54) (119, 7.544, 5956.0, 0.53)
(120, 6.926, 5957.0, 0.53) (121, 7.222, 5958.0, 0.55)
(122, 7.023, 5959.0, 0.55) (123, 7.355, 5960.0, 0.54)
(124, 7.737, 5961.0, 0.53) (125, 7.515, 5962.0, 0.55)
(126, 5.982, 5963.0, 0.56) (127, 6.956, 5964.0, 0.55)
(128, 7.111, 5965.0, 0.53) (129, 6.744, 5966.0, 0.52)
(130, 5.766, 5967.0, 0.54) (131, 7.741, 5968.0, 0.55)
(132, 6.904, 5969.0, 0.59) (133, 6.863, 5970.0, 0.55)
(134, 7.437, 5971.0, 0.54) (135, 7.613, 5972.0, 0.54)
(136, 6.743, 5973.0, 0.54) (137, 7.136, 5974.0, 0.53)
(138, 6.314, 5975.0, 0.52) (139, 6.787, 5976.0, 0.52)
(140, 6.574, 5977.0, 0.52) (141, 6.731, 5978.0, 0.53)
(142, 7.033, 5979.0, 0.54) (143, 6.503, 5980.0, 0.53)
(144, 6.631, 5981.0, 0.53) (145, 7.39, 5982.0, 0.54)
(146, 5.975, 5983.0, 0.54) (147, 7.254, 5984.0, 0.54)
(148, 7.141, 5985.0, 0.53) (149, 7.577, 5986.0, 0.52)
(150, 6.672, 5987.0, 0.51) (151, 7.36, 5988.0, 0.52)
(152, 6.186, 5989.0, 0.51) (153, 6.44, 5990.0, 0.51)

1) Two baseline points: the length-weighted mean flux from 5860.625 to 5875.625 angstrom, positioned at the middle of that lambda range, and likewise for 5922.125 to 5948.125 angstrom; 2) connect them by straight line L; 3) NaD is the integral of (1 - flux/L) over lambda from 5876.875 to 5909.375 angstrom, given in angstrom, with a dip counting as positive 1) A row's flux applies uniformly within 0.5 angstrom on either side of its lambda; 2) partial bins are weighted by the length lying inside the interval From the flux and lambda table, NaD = 3.51 angstrom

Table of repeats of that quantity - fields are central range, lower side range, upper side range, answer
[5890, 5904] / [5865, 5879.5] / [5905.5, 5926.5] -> 2.8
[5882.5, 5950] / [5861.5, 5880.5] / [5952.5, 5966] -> 4.3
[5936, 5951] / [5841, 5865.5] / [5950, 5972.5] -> 0.4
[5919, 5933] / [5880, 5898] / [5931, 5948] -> -0.8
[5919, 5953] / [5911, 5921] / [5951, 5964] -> 0.8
